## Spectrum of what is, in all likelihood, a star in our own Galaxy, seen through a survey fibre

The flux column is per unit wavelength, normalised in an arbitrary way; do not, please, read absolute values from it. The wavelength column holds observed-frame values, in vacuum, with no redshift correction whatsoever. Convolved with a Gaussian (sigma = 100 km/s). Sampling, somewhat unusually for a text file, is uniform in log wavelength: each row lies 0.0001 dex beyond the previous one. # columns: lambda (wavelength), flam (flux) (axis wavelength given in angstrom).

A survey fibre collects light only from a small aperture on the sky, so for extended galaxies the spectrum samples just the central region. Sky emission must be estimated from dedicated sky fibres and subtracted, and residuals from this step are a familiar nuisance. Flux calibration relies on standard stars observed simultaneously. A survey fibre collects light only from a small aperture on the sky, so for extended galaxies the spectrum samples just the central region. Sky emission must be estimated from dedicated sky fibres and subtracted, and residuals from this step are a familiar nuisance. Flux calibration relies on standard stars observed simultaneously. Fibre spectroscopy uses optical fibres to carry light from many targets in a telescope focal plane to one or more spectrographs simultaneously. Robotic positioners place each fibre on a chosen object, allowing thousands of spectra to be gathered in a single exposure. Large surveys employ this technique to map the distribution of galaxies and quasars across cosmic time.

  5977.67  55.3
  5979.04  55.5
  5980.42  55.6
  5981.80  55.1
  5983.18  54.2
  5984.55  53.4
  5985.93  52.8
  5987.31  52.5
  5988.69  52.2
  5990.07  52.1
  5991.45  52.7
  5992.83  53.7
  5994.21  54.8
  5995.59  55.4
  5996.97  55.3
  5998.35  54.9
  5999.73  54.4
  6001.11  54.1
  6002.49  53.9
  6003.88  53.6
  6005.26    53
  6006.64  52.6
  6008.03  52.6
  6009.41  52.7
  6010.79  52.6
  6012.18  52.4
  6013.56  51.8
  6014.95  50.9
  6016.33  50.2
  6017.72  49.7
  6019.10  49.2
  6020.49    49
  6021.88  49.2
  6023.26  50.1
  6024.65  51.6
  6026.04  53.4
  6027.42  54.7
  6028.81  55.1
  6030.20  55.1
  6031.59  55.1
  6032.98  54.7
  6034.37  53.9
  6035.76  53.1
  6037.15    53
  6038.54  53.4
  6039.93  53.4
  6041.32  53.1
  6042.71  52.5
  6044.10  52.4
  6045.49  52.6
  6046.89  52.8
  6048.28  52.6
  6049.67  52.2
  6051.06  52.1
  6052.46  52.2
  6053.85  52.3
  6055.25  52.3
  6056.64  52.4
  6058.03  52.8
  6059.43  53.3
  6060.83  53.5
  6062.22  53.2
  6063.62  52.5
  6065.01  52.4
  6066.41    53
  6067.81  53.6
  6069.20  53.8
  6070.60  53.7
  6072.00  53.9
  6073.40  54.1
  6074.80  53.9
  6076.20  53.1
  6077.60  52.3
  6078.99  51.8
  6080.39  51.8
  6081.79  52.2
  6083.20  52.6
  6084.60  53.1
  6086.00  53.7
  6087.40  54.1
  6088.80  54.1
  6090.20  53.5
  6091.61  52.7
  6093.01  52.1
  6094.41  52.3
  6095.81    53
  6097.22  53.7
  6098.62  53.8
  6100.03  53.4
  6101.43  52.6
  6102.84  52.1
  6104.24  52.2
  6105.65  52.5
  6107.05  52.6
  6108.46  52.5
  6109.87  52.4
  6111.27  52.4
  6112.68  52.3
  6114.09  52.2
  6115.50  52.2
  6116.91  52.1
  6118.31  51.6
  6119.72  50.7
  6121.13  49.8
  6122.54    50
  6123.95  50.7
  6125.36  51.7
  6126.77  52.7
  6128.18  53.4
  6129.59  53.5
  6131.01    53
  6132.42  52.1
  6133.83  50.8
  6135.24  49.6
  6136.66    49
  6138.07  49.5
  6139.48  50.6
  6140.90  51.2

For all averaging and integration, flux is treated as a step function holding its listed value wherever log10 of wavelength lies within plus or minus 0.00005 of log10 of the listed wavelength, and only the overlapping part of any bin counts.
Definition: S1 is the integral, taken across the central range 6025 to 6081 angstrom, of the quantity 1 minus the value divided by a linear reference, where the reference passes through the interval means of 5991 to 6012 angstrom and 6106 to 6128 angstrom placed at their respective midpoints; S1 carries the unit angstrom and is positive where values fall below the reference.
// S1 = -0.3 angstrom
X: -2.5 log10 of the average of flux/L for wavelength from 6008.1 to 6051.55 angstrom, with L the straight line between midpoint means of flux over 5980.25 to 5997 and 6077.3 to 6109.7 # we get 0.02 mag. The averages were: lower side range 53.7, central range 52.4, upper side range 52.8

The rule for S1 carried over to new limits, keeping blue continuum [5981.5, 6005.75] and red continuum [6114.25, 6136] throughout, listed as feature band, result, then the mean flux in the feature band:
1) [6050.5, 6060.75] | 0.04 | 52.5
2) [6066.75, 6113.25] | -0.71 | 53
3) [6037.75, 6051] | 0.05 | 52.8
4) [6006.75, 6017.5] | 0.33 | 51.8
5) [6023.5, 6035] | -0.19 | 54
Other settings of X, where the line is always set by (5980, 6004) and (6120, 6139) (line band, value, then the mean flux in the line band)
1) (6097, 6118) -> -0.02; 52.6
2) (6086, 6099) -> -0.03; 53.3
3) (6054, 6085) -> -0.01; 52.9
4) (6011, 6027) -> 0.05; 50.8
